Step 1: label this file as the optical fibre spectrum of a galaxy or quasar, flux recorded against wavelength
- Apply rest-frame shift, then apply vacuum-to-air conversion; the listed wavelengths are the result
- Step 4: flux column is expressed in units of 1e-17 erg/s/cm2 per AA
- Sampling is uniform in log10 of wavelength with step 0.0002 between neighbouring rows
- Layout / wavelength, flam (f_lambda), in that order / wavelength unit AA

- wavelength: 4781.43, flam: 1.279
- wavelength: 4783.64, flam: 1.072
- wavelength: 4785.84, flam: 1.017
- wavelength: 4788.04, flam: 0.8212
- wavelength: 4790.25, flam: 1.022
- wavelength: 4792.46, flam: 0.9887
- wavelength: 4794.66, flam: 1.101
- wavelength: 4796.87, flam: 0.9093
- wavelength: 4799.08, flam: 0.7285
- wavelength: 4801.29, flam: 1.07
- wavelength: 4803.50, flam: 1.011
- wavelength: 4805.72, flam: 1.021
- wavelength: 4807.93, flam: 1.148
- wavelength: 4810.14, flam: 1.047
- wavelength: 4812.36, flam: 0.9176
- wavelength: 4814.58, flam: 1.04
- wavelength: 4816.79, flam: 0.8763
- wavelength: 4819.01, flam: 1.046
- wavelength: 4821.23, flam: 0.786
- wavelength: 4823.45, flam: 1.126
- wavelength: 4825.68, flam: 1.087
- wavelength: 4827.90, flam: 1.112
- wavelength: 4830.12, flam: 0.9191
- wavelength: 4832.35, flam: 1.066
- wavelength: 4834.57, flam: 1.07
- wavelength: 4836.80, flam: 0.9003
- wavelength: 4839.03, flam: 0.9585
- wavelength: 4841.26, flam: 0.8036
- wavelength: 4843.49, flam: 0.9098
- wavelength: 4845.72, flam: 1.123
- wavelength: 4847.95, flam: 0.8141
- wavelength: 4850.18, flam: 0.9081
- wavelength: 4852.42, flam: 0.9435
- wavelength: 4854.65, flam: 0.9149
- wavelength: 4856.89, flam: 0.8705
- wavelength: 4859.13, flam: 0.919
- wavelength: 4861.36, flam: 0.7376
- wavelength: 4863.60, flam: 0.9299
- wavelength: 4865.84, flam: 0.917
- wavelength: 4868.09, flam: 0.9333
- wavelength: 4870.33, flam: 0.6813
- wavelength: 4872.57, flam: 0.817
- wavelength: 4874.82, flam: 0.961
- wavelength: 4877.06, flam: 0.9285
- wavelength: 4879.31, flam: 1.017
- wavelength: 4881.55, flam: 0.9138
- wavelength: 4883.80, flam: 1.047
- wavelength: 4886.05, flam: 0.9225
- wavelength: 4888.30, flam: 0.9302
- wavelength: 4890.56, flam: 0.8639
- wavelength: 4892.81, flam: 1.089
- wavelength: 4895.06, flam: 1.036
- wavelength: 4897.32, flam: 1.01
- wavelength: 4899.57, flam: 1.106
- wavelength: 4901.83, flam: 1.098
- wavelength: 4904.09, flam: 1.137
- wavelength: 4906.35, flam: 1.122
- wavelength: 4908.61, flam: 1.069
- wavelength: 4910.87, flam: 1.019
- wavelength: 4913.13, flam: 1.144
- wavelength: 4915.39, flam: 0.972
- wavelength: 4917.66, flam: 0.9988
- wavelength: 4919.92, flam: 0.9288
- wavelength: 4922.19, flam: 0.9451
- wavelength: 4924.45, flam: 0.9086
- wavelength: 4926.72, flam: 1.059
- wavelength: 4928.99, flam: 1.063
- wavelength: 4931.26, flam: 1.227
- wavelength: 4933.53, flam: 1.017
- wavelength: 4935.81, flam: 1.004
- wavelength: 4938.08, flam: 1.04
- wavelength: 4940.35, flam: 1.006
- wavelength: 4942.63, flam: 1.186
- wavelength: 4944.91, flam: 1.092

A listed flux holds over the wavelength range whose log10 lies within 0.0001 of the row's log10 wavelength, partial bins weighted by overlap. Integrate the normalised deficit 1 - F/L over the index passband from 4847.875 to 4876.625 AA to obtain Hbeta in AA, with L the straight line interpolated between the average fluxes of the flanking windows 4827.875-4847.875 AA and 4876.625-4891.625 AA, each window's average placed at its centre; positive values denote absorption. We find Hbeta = 2.4 AA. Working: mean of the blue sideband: 0.969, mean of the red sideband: 0.947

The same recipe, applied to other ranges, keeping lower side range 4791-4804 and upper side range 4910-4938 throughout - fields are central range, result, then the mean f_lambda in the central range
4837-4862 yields 2.2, 0.903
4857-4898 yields 3.3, 0.923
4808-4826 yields -0.3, 0.995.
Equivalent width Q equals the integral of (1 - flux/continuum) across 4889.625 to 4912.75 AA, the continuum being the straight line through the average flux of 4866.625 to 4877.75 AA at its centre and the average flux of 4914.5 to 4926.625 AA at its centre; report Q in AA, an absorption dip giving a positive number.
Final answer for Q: -3.5 AA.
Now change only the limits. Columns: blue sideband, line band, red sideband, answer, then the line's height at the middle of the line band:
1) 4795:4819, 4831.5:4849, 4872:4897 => 0.4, 0.974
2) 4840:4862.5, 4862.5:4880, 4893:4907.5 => 1.4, 0.973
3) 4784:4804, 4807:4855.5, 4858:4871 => -3.6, 0.909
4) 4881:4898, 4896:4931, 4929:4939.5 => -0.6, 1.03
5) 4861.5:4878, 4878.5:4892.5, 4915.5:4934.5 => -0.7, 0.913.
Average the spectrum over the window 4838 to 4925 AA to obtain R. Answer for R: 0.958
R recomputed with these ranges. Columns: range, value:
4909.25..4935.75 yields 1.03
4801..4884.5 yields 0.953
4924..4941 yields 1.05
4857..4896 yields 0.919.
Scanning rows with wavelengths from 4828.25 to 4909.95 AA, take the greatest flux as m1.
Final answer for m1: 1.137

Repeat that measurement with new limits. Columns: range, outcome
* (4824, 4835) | 1.112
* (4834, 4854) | 1.123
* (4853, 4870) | 0.9333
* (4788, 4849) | 1.148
